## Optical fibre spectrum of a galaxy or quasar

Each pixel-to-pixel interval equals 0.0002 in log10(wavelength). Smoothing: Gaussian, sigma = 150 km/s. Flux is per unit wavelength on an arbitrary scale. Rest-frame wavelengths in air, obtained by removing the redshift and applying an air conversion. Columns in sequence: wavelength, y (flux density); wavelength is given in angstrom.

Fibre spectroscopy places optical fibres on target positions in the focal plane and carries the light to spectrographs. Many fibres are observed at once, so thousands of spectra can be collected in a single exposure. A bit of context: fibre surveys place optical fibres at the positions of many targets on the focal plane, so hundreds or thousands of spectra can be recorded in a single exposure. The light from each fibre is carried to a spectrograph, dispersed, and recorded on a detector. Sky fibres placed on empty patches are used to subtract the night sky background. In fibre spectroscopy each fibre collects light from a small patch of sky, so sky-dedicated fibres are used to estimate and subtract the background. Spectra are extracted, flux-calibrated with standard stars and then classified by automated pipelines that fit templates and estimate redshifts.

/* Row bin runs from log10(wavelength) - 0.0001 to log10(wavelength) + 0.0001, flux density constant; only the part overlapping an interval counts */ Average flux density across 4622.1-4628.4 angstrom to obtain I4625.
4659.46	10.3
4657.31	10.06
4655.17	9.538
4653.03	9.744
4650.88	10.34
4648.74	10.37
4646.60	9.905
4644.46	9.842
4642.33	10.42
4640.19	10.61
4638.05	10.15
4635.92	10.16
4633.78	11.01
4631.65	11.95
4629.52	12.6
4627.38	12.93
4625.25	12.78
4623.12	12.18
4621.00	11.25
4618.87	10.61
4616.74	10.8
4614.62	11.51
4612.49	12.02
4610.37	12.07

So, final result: 12.6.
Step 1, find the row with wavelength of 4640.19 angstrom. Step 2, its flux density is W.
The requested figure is 10.61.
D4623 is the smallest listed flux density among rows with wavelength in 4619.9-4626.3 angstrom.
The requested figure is 11.25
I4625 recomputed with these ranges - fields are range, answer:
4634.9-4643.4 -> 10.3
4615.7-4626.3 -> 11.5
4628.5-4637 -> 11.4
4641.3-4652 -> 10.2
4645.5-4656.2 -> 9.98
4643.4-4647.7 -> 9.88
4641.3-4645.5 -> 10.2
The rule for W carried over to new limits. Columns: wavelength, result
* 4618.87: 10.61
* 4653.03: 9.744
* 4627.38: 12.93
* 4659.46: 10.3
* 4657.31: 10.06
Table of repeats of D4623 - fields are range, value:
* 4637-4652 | 9.842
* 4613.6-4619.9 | 10.61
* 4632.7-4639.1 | 10.15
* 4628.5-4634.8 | 11.01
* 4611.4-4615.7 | 11.51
